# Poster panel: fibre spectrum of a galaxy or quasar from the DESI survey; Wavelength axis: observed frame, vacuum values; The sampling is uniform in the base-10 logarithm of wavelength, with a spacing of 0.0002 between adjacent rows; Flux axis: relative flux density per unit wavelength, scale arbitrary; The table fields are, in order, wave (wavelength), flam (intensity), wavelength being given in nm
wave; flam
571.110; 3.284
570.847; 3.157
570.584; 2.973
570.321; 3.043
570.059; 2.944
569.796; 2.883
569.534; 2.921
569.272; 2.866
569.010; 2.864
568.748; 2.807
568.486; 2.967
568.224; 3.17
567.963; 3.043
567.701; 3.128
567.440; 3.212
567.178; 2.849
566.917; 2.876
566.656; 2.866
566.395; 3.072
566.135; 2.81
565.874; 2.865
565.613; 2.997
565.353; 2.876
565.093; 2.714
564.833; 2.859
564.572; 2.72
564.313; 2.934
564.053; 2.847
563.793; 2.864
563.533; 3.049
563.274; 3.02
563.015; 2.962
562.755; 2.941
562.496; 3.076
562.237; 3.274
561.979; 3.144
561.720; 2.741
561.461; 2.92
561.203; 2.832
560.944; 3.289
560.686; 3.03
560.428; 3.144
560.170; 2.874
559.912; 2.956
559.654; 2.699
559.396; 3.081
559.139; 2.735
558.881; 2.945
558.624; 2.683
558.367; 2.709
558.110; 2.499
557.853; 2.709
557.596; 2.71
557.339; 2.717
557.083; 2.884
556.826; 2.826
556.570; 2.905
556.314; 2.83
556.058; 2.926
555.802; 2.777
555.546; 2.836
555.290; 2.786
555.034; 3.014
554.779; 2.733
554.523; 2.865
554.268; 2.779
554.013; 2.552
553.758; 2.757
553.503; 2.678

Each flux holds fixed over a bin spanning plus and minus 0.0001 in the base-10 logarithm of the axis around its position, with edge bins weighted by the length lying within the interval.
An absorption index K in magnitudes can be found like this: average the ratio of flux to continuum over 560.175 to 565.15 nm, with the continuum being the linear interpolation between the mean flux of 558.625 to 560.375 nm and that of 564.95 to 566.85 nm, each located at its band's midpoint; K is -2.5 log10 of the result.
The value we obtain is -0.03 mag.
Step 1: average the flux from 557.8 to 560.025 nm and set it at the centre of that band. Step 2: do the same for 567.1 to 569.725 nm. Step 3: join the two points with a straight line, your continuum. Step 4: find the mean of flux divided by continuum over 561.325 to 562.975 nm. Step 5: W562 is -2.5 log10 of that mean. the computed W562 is -0.06 mag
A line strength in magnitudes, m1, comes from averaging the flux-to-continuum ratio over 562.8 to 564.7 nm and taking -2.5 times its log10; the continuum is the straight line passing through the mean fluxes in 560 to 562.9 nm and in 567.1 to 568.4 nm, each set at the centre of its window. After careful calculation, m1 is 0.05 mag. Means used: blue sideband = 3.02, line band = 2.92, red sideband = 3.08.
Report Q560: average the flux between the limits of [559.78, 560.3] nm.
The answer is 2.91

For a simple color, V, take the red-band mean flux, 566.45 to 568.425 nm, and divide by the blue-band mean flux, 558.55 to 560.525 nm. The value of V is 1.04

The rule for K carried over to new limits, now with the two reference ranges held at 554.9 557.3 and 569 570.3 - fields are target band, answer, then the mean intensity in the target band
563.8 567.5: 0.00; 2.89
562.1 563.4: -0.06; 3.06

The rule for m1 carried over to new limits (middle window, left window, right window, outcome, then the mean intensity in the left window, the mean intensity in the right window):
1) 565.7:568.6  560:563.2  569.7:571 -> 0.01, 3.02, 3.01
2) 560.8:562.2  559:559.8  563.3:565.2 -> -0.06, 2.84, 2.87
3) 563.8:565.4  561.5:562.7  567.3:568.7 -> 0.09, 3.04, 3.08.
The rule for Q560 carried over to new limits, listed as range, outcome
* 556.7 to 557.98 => 2.77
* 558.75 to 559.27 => 2.84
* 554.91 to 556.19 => 2.87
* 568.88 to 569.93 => 2.88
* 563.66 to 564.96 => 2.84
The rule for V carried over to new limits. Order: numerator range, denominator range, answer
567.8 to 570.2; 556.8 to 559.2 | 1.08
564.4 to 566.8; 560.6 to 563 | 0.95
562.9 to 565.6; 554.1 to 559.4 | 1.03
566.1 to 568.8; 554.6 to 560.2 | 1.07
